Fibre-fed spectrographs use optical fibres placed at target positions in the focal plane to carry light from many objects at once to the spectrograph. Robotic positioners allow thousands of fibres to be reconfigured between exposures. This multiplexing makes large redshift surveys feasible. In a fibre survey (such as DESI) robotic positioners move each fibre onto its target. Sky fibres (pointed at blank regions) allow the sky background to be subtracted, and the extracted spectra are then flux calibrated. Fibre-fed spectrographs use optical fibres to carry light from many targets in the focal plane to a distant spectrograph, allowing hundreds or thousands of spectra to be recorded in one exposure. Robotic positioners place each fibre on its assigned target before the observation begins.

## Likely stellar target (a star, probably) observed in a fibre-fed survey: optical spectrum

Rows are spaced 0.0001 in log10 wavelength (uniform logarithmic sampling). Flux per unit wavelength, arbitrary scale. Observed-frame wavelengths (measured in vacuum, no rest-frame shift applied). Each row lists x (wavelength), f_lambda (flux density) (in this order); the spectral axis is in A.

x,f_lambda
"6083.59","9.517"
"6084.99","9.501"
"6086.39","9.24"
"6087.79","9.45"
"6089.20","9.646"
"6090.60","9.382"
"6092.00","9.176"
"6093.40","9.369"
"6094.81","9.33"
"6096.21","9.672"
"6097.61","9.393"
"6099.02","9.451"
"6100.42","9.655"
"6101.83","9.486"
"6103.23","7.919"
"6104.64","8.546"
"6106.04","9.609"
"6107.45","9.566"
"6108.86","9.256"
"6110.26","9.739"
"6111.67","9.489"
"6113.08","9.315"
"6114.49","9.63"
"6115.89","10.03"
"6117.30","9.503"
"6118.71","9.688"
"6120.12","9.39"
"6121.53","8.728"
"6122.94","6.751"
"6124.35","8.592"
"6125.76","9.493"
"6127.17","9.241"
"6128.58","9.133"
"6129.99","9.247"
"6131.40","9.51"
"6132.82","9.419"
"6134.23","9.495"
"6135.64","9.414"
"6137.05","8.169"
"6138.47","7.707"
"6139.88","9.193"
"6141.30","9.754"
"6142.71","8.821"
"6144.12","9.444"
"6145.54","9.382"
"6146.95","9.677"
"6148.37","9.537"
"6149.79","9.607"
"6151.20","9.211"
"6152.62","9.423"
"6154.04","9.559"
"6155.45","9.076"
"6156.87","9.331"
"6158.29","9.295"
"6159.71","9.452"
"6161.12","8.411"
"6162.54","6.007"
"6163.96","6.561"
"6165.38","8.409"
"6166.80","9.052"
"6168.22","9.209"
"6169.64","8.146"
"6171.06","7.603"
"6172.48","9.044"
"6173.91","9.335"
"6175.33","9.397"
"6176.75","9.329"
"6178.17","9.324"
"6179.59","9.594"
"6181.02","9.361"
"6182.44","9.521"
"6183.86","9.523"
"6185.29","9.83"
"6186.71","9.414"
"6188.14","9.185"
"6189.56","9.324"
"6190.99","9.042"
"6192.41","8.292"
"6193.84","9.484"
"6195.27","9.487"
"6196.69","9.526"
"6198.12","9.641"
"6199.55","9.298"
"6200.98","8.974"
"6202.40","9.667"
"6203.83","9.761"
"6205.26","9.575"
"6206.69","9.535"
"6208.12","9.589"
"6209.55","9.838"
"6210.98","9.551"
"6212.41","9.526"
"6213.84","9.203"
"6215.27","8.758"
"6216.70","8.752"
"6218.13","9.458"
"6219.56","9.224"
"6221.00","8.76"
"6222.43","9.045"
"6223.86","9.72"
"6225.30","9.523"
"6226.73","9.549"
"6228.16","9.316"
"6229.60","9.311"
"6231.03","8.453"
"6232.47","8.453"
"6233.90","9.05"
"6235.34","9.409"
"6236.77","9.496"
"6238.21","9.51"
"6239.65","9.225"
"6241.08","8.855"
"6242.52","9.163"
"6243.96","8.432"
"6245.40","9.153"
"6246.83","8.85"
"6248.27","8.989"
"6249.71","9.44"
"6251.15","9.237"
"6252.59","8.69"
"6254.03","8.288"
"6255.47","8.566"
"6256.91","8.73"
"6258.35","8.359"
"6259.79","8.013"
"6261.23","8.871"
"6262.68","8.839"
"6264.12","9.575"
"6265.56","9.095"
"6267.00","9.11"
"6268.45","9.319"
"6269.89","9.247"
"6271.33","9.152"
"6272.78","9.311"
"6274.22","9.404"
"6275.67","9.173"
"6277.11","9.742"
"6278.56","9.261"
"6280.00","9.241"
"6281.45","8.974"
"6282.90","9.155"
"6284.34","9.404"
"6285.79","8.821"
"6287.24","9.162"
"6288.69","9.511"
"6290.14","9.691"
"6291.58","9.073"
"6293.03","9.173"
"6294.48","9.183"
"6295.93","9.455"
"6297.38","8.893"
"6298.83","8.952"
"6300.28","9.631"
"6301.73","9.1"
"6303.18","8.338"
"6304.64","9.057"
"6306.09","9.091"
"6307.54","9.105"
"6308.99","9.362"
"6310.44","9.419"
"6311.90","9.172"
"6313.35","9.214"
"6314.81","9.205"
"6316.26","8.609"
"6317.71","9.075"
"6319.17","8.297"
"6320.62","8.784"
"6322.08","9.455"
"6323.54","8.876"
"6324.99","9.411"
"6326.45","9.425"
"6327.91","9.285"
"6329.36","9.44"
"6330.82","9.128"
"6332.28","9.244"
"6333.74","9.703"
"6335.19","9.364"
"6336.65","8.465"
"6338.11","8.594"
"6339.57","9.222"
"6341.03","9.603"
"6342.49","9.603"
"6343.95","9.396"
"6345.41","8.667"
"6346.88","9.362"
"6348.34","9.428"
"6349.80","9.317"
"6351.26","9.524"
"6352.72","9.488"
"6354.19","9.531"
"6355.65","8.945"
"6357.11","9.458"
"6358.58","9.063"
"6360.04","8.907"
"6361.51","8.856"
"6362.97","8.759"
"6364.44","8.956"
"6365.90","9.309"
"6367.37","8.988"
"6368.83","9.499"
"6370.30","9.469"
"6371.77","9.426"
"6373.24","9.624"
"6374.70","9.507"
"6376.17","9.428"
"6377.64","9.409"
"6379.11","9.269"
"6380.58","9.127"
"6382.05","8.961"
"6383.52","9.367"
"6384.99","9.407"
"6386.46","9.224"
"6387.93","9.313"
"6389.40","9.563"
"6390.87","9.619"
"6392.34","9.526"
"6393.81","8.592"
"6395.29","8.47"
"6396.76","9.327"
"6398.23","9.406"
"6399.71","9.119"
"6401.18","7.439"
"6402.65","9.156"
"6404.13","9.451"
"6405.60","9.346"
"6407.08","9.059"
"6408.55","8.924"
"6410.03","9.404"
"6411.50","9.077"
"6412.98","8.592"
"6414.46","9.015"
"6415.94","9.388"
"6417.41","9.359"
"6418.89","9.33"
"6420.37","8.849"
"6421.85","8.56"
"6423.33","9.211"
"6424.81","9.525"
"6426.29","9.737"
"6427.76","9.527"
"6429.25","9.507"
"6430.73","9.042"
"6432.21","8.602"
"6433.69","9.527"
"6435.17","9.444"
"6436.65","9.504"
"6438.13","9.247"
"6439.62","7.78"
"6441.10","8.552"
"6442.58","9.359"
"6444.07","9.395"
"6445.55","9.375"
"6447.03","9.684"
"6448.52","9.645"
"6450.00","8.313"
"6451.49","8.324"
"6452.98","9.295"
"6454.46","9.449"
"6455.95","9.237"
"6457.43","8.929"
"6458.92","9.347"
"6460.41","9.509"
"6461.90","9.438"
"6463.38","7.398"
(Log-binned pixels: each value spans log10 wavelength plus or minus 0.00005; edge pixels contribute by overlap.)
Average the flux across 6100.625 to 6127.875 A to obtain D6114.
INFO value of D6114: 9.16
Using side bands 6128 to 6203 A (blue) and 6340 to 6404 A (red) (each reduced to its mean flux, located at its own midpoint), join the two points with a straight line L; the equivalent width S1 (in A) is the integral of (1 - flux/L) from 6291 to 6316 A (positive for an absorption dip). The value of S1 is 0.1 A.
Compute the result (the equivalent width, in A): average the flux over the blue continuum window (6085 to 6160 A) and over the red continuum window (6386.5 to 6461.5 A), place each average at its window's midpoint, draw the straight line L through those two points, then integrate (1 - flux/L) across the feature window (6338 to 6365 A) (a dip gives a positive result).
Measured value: -0.1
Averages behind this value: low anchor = 9.26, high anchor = 9.14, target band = 9.21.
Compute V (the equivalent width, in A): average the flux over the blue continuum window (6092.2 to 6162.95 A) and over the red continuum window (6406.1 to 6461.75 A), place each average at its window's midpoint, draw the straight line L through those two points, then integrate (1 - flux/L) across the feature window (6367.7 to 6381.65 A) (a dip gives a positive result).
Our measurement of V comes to -0.4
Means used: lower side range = 9.18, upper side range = 9.15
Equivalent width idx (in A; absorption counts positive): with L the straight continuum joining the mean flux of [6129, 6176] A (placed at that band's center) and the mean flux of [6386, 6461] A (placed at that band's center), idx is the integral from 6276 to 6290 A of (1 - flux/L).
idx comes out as -0.4 A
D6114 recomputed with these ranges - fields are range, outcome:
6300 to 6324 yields 9.04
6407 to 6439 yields 9.2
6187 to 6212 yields 9.4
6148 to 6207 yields 9.1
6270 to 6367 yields 9.18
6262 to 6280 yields 9.27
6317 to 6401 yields 9.21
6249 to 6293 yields 9.08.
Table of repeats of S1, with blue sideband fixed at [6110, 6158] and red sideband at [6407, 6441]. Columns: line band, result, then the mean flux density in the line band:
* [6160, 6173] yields 1.6 A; 8.09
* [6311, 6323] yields 0.2 A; 8.97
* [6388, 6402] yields 0.2 A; 9.03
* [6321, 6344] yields -0.2 A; 9.25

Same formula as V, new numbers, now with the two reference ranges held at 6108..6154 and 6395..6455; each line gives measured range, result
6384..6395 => -0.20 A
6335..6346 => 0.04 A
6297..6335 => 0.08 A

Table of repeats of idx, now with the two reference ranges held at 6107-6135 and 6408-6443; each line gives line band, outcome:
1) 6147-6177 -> 1.37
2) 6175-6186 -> -0.30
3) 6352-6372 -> -0.06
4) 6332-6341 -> 0.03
